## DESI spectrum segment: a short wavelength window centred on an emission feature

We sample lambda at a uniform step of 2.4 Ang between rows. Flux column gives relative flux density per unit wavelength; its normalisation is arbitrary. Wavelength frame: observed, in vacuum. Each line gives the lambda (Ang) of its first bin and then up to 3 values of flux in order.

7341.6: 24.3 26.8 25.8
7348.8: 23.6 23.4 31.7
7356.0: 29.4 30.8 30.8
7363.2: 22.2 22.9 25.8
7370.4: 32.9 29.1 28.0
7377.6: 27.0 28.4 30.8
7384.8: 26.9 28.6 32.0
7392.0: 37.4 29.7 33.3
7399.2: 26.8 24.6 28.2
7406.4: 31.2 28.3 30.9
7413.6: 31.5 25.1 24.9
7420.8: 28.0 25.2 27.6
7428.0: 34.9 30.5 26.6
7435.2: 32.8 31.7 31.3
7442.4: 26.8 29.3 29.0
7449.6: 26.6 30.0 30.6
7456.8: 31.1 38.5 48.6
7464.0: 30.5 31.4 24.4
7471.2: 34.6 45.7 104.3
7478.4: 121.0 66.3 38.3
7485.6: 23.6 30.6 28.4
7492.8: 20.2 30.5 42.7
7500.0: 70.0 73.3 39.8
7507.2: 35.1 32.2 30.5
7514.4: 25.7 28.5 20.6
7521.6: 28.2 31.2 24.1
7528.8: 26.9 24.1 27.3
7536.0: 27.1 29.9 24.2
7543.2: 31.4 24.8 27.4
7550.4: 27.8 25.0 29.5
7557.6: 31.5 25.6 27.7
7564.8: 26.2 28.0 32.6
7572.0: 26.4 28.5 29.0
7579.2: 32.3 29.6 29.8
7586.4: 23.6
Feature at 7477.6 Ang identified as H-alpha 6563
